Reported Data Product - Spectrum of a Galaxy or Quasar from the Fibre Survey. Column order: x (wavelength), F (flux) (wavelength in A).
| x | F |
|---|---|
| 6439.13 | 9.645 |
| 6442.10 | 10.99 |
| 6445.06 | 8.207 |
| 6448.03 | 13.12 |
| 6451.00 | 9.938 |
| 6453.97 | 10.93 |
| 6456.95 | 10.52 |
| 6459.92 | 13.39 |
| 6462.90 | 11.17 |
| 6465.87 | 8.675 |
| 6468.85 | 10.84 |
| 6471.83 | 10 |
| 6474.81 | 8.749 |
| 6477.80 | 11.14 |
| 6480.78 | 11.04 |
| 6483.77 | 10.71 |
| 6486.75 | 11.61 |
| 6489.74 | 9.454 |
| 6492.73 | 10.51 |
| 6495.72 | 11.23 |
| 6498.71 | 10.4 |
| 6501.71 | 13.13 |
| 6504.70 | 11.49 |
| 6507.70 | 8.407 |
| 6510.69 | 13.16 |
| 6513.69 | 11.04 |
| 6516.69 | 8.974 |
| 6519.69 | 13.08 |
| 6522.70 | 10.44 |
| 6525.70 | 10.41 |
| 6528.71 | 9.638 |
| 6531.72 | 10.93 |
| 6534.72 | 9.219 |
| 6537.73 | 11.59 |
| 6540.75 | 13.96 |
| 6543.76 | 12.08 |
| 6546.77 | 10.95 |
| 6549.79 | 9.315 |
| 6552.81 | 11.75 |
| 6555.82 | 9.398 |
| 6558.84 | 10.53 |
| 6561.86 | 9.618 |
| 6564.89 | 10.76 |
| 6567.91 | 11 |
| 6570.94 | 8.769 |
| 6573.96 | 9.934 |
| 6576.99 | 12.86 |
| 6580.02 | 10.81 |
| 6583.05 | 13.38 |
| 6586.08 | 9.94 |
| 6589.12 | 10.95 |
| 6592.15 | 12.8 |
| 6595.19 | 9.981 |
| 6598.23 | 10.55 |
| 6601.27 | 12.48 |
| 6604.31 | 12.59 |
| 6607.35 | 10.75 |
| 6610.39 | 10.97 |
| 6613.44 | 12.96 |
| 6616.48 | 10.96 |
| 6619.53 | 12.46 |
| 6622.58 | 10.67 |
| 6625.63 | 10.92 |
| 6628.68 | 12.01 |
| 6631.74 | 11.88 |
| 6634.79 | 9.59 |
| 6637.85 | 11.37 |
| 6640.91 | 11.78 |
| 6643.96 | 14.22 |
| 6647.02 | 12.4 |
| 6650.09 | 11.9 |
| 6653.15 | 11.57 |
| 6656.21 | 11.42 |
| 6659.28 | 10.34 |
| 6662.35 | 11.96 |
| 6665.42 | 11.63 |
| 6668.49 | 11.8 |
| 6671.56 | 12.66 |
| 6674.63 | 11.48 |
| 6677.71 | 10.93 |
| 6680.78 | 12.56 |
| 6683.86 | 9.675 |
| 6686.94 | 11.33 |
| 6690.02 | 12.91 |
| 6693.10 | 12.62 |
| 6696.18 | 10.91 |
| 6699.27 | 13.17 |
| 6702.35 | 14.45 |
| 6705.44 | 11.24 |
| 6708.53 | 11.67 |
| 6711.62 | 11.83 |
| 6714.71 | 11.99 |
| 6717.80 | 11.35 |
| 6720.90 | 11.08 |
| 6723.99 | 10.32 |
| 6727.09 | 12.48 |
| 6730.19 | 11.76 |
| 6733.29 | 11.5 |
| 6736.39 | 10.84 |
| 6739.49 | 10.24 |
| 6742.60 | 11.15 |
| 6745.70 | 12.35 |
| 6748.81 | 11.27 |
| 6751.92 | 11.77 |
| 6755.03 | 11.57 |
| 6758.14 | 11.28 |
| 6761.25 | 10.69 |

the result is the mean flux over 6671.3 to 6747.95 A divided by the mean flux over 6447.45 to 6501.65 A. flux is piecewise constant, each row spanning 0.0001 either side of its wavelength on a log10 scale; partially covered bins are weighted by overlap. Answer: 1.1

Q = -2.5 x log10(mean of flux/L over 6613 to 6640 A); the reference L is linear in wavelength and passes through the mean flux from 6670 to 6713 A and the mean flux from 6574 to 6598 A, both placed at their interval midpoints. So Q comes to 0.02 mag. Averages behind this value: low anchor 11.4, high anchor 12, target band 11.4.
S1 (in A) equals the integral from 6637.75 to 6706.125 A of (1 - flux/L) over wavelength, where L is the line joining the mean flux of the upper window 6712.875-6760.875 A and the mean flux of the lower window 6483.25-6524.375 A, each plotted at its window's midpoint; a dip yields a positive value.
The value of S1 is -4.1 A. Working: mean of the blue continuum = 11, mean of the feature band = 11.9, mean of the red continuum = 11.4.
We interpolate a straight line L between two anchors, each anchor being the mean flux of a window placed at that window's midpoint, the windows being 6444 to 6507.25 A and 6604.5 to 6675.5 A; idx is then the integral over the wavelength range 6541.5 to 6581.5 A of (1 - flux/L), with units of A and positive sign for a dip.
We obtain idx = 2.01 A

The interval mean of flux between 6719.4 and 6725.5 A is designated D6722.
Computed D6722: 10.7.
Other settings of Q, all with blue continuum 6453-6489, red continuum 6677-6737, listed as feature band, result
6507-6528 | 0.01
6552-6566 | 0.08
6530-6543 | -0.04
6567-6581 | 0.05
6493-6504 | -0.06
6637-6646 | -0.10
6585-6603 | 0.01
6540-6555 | -0.03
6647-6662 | 0.01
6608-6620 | -0.03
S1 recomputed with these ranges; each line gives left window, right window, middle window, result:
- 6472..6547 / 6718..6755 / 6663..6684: -0.83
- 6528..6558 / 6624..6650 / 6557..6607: 1.02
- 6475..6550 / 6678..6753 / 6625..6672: -1.13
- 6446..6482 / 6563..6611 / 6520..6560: 0.51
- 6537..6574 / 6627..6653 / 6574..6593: -0.83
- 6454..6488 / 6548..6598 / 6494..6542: -1.47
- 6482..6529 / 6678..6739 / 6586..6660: -1.08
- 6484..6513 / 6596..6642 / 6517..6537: 1.02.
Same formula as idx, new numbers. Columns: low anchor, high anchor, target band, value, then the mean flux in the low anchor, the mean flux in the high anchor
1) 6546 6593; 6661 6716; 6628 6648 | -0.8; 10.8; 11.9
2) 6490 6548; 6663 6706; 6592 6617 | 0.0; 11.1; 12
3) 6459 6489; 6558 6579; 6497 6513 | -1.1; 10.6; 10.5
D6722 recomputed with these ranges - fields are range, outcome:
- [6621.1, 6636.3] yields 11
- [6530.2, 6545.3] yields 11.6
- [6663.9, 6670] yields 11.7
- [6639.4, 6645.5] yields 13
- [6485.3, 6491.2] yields 10.5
